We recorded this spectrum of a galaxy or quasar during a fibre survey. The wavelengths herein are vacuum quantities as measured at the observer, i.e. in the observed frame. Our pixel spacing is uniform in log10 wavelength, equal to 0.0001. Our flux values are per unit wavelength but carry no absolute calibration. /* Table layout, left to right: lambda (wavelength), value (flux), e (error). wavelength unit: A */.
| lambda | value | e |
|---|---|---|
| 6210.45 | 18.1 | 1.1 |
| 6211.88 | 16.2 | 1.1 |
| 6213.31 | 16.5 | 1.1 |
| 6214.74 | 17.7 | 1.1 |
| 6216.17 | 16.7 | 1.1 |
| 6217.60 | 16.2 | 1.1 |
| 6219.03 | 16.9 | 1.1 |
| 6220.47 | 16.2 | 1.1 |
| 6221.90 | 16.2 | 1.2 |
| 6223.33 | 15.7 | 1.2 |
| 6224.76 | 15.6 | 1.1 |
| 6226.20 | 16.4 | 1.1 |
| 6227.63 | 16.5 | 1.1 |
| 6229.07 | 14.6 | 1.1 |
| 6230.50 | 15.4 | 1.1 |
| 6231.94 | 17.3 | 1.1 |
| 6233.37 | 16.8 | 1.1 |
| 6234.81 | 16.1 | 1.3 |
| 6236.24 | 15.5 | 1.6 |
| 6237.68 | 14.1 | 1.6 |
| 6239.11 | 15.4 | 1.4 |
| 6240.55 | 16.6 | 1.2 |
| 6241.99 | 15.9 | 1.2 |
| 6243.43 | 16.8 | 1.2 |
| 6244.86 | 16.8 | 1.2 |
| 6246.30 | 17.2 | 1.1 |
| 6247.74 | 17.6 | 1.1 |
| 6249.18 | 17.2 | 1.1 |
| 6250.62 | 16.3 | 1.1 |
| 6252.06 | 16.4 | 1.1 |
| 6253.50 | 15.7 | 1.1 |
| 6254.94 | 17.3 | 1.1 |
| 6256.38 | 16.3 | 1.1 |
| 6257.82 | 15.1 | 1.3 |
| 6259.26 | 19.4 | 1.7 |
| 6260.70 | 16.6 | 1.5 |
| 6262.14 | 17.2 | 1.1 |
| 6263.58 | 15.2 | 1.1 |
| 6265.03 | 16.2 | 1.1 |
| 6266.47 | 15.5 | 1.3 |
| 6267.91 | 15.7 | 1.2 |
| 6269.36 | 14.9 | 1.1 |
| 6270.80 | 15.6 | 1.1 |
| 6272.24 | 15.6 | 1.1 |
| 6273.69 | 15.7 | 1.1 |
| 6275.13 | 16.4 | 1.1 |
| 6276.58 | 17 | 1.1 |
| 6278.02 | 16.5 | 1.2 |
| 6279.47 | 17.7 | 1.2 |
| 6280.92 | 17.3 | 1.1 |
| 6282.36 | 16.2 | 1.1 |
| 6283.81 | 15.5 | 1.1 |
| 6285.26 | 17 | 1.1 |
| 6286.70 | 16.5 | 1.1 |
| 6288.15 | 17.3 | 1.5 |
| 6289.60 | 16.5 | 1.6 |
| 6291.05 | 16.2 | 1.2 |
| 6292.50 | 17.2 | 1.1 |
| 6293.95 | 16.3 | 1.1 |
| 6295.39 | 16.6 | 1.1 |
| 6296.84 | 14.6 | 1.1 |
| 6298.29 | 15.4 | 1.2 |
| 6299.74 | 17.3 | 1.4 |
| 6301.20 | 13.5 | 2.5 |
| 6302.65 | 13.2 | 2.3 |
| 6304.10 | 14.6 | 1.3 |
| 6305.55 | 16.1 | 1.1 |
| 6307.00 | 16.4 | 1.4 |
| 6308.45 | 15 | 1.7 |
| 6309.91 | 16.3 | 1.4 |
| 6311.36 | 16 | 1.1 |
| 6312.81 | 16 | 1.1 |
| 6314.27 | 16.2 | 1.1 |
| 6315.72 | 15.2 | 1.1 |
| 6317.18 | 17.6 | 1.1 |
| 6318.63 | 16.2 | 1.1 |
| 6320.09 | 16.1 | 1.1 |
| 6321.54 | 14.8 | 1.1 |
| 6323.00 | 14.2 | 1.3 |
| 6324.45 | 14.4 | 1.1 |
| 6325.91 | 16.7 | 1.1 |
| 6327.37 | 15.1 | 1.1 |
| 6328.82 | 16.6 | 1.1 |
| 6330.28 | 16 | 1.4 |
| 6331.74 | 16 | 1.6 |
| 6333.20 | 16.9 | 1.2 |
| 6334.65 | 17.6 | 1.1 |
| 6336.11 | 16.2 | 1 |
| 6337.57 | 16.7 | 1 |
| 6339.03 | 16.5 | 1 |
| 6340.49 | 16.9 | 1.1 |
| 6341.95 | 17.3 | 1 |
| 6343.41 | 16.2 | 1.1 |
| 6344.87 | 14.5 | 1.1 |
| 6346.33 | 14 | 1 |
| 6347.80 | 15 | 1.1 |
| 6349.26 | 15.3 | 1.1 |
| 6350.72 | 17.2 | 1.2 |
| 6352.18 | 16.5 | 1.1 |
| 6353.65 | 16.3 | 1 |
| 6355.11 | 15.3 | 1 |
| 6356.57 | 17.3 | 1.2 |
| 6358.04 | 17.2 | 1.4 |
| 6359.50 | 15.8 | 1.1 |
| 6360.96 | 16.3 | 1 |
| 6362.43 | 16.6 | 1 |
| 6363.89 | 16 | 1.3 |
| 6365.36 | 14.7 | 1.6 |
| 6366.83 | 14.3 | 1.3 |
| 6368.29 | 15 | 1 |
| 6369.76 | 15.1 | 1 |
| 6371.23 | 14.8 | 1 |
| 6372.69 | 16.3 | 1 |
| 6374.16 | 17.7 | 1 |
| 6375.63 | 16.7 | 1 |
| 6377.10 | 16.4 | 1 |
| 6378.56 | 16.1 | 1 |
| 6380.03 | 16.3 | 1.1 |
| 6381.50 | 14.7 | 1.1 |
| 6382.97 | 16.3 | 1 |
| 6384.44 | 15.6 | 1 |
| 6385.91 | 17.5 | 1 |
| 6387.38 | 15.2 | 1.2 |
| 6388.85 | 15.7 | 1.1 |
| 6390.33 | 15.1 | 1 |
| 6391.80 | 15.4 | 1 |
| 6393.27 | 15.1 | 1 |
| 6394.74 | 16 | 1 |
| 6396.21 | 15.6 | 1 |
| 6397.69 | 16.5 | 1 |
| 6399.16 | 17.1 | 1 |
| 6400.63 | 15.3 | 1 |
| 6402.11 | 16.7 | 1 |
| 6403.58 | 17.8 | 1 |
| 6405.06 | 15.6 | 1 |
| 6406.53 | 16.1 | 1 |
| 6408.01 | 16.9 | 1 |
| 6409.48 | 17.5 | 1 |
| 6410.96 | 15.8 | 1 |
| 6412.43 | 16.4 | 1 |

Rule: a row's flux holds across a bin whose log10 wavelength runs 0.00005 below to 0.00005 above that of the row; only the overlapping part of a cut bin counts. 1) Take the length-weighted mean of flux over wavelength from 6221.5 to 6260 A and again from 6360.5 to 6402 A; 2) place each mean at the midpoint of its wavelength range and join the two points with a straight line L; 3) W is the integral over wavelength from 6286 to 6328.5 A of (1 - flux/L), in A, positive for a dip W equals 0.8 A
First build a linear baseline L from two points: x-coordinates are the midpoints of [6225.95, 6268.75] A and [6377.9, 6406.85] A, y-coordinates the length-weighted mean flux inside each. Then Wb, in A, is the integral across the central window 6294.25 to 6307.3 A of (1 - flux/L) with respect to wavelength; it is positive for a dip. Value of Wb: 0.7 A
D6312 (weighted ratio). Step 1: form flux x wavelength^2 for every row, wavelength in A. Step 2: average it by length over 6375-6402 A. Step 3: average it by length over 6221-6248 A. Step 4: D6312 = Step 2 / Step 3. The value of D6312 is 1.0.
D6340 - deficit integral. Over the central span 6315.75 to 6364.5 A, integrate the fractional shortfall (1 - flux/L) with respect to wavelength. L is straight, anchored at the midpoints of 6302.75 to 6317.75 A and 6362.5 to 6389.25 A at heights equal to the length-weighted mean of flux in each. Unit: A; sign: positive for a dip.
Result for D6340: -0.8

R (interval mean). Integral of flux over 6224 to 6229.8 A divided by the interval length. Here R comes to 15.8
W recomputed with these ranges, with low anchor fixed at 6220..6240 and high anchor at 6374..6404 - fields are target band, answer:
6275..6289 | -0.73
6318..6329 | 0.37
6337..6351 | 0.09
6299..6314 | 0.47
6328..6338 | -0.34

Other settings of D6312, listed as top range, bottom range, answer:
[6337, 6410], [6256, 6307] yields 1.02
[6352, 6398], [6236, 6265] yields 1.01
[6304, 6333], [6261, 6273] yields 1.02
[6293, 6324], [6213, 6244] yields 0.99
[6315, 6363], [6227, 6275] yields 1.02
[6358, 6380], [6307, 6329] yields 1.03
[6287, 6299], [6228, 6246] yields 1.04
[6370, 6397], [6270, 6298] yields 1.00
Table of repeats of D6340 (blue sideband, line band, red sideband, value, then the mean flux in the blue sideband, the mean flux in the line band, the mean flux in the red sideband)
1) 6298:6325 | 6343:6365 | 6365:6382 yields -0.41 A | 15.5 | 15.9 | 15.7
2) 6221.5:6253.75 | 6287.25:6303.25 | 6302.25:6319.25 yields 0.02 A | 16.2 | 15.8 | 15.8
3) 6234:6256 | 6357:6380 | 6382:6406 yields 0.15 A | 16.3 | 16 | 16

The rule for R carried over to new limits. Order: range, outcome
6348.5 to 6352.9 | 16.3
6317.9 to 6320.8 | 16.2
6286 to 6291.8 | 16.6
